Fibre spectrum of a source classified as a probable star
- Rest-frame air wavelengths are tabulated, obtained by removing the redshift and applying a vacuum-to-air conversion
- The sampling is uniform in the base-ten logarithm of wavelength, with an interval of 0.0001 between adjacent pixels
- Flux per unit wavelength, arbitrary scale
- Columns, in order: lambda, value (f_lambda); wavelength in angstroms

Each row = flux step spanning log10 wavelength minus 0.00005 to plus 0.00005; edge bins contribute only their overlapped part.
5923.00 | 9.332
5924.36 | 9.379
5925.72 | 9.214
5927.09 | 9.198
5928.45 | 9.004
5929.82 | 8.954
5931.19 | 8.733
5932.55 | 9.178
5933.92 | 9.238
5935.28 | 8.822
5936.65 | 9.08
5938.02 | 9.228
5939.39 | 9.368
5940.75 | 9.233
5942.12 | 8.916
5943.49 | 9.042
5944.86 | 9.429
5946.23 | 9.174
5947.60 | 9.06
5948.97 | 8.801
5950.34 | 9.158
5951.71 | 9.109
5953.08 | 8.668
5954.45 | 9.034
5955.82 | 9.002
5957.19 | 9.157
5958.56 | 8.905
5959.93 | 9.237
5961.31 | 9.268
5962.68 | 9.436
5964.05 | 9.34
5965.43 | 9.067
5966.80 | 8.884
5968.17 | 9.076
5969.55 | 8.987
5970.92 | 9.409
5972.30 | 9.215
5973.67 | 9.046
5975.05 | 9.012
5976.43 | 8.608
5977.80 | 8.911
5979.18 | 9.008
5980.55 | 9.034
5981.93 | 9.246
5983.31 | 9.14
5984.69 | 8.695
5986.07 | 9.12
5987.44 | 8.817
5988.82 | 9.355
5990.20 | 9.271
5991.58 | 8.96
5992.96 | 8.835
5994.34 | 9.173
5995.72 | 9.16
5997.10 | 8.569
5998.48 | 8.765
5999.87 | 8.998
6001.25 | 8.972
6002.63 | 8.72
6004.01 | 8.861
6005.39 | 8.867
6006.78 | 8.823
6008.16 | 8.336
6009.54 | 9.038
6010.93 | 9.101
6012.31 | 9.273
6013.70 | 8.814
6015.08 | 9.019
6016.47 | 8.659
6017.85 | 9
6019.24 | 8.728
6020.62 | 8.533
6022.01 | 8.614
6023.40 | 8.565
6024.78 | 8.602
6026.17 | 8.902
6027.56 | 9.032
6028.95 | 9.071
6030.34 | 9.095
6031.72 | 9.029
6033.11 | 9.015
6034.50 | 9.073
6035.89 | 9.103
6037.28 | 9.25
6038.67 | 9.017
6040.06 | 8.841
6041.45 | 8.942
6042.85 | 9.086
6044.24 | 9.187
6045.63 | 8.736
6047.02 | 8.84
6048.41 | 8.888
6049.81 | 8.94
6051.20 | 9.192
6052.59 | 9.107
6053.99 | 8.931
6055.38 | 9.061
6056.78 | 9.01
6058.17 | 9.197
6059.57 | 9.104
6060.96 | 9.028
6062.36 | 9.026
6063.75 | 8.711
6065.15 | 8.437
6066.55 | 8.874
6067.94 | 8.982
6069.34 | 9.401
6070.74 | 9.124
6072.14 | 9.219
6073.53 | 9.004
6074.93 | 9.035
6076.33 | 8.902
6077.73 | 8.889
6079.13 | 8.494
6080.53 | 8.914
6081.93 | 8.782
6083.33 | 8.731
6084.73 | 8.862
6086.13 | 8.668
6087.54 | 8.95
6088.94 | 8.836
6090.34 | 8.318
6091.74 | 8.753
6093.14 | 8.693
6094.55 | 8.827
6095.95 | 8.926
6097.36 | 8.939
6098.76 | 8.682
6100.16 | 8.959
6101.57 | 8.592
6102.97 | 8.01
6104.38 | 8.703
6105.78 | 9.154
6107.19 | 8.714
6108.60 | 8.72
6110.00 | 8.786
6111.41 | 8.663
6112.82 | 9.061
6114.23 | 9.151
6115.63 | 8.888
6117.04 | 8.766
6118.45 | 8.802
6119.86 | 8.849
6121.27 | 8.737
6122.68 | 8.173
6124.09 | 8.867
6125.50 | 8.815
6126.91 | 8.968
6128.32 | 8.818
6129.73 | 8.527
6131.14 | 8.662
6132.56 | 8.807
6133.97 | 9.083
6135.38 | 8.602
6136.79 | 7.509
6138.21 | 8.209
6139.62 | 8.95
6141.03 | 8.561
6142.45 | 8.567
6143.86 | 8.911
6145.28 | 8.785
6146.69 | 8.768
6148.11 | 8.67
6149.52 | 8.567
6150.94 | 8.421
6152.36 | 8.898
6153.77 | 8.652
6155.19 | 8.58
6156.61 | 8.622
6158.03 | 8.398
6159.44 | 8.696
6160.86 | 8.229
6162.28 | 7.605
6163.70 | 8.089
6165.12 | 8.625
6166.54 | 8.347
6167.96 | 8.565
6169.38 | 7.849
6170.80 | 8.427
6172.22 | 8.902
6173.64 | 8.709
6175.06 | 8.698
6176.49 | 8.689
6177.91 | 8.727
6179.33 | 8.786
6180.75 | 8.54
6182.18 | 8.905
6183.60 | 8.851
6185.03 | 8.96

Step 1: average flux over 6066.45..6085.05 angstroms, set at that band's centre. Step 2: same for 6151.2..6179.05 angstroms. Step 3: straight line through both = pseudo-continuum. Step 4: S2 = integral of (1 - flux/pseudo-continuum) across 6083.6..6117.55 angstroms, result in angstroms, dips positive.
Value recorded 0.2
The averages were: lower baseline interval 8.95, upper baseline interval 8.49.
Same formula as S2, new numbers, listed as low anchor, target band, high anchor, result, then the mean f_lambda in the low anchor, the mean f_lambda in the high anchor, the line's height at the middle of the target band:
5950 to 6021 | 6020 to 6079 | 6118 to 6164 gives -0.9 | 8.99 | 8.59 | 8.83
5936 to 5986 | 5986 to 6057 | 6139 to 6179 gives -0.1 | 9.08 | 8.56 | 8.92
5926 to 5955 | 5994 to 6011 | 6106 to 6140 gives 0.2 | 9.07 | 8.72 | 8.95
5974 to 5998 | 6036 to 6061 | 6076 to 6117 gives -0.4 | 8.99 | 8.78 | 8.87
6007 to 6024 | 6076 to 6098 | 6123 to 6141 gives -0.2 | 8.81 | 8.64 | 8.71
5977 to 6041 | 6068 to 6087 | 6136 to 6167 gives -0.5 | 8.94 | 8.49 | 8.72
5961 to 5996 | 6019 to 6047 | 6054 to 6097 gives 0.2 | 9.08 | 8.89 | 8.97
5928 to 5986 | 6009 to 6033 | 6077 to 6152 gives 0.1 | 9.07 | 8.72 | 8.93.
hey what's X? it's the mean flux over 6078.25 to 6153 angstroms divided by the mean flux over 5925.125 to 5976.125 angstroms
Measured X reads 0.96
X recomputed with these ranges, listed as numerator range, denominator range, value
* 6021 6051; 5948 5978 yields 0.99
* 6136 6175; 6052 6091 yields 0.95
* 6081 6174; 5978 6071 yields 0.97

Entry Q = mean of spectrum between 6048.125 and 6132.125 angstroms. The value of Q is 8.85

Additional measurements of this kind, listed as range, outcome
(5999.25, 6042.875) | 8.9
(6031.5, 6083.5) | 8.98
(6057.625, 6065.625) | 8.92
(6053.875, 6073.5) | 9.01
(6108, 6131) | 8.79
